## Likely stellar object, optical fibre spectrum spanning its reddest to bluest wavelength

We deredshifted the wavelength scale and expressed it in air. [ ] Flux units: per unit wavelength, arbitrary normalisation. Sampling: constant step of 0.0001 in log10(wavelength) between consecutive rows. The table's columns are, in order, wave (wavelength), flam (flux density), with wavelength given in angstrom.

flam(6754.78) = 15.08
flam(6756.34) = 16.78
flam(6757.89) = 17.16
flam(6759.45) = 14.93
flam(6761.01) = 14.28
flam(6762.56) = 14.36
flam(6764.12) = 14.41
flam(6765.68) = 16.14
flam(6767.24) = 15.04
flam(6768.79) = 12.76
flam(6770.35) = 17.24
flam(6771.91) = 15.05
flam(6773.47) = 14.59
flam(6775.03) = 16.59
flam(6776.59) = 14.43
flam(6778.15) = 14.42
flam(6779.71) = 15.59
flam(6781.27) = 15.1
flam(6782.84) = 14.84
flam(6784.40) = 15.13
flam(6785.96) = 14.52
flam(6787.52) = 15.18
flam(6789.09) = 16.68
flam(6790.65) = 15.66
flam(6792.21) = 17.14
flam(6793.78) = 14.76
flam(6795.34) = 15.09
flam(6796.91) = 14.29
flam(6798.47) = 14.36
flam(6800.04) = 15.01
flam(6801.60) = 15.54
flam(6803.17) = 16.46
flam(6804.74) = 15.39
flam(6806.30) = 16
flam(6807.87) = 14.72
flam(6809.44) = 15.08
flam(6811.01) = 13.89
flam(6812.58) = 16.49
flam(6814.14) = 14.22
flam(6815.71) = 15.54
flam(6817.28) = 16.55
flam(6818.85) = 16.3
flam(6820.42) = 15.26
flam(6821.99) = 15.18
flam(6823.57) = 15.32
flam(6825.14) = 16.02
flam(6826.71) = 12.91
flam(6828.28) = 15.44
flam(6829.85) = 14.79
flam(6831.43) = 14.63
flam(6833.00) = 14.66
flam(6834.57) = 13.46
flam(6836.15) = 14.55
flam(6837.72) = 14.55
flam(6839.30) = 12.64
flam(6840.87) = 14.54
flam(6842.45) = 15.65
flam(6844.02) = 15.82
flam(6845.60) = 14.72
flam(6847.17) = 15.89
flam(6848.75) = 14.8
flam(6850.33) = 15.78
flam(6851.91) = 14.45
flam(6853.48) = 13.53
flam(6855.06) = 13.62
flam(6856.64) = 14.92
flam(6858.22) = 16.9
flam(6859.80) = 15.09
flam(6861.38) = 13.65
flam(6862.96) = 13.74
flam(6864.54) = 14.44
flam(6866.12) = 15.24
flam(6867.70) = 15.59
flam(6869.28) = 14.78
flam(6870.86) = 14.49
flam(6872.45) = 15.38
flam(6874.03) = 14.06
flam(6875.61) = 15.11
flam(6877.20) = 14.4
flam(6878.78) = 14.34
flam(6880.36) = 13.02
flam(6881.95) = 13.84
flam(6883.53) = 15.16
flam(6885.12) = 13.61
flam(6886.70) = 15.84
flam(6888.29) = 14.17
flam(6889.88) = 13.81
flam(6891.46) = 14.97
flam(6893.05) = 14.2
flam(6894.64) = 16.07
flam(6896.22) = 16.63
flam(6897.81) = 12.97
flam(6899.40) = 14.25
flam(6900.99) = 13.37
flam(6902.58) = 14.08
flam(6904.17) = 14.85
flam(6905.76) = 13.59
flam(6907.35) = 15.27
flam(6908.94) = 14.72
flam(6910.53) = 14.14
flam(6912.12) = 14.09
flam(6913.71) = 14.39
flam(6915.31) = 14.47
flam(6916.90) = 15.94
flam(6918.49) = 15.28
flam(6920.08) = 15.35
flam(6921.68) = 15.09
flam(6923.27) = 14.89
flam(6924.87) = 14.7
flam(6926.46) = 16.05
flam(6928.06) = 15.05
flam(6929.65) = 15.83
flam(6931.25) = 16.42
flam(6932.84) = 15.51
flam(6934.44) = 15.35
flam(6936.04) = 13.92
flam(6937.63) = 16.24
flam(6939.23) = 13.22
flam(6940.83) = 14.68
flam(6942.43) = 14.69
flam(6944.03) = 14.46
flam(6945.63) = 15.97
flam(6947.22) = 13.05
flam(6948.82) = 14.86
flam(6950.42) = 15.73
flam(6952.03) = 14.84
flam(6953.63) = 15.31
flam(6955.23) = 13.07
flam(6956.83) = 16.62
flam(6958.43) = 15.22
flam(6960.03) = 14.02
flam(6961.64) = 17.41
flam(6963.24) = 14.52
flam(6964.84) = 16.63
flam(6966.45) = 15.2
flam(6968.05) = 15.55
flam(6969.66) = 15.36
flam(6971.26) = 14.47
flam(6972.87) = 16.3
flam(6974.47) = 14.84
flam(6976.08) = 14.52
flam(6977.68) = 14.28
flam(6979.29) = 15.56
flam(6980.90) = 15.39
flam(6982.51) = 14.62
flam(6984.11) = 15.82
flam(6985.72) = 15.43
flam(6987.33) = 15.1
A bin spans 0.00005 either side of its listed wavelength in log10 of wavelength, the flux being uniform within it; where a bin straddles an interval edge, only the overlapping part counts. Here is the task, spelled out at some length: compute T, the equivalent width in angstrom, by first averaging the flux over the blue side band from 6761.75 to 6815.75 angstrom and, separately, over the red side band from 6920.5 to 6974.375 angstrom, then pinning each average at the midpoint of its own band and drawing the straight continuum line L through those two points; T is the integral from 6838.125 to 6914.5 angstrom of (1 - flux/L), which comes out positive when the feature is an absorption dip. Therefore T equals 2.9 angstrom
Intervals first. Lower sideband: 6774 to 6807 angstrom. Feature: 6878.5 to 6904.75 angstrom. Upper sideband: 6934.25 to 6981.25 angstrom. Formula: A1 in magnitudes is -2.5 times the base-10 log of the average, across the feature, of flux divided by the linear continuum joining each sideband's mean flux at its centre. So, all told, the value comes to 0.054 mag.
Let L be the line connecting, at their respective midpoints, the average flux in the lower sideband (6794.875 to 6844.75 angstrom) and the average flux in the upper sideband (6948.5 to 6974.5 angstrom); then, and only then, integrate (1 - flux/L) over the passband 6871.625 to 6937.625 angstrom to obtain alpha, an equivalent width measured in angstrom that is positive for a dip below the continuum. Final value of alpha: 1.9 angstrom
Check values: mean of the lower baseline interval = 15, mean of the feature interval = 14.8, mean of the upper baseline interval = 15.3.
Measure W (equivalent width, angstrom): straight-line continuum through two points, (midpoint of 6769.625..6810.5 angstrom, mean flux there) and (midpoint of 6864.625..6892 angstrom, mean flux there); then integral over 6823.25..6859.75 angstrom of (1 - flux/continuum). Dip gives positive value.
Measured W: 0.29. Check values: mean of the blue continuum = 15.3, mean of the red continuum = 14.6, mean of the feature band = 14.8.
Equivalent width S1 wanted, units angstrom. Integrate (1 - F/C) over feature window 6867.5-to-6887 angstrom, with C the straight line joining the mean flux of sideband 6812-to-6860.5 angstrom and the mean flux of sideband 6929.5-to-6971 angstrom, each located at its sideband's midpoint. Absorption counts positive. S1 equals 0.6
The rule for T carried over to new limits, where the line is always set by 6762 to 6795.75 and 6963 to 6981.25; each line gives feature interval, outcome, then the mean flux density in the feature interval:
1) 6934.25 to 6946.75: 0.4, 14.8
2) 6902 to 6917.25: 0.7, 14.5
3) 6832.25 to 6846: 0.7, 14.5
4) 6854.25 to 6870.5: 0.5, 14.8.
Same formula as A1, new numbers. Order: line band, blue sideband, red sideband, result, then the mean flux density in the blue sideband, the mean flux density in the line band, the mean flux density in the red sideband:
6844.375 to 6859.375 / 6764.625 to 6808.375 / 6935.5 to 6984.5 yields 0.015 mag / 15.3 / 15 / 15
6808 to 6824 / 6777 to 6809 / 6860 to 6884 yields -0.022 mag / 15.3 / 15.4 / 14.5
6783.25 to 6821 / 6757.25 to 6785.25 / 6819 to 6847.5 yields -0.031 mag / 15.1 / 15.4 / 14.8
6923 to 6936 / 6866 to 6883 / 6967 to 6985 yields -0.037 mag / 14.6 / 15.4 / 15.2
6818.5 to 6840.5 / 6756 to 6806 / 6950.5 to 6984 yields 0.044 mag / 15.3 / 14.7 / 15.2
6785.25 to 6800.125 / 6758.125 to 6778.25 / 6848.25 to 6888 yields -0.026 mag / 15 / 15.3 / 14.6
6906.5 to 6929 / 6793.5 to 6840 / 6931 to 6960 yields -0.003 mag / 15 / 15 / 14.9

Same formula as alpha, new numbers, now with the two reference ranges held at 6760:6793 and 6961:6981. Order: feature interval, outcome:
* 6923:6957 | 0.8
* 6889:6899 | 0.4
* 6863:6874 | 0.3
